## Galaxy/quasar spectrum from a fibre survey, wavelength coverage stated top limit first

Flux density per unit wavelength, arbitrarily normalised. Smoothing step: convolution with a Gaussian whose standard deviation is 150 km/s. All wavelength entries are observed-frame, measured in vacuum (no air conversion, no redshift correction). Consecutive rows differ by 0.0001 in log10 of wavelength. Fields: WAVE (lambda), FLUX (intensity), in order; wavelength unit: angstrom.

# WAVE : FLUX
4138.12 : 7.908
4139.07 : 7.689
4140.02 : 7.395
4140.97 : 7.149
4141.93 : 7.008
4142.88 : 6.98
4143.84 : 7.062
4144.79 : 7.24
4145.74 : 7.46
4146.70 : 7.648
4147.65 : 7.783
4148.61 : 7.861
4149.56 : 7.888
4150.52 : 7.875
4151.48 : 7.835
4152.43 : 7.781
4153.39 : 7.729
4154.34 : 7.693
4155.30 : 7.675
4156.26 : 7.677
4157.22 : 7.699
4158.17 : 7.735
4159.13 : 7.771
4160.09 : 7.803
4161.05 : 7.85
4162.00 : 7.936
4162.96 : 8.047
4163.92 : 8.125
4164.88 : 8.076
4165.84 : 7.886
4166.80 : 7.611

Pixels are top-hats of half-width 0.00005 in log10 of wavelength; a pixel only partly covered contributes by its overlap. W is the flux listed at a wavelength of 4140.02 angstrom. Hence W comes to 7.395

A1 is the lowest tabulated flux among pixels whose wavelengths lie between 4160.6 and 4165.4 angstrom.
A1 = 7.85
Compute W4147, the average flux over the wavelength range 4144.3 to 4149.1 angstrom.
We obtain 7.61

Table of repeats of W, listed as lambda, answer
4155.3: 7.675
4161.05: 7.85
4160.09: 7.803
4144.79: 7.24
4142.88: 6.98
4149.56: 7.888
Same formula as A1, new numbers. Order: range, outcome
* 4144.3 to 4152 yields 7.24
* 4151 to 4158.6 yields 7.675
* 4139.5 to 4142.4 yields 7.008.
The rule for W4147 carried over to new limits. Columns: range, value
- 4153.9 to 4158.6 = 7.69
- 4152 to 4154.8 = 7.74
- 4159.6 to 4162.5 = 7.87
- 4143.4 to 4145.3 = 7.19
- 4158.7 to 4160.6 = 7.77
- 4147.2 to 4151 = 7.84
